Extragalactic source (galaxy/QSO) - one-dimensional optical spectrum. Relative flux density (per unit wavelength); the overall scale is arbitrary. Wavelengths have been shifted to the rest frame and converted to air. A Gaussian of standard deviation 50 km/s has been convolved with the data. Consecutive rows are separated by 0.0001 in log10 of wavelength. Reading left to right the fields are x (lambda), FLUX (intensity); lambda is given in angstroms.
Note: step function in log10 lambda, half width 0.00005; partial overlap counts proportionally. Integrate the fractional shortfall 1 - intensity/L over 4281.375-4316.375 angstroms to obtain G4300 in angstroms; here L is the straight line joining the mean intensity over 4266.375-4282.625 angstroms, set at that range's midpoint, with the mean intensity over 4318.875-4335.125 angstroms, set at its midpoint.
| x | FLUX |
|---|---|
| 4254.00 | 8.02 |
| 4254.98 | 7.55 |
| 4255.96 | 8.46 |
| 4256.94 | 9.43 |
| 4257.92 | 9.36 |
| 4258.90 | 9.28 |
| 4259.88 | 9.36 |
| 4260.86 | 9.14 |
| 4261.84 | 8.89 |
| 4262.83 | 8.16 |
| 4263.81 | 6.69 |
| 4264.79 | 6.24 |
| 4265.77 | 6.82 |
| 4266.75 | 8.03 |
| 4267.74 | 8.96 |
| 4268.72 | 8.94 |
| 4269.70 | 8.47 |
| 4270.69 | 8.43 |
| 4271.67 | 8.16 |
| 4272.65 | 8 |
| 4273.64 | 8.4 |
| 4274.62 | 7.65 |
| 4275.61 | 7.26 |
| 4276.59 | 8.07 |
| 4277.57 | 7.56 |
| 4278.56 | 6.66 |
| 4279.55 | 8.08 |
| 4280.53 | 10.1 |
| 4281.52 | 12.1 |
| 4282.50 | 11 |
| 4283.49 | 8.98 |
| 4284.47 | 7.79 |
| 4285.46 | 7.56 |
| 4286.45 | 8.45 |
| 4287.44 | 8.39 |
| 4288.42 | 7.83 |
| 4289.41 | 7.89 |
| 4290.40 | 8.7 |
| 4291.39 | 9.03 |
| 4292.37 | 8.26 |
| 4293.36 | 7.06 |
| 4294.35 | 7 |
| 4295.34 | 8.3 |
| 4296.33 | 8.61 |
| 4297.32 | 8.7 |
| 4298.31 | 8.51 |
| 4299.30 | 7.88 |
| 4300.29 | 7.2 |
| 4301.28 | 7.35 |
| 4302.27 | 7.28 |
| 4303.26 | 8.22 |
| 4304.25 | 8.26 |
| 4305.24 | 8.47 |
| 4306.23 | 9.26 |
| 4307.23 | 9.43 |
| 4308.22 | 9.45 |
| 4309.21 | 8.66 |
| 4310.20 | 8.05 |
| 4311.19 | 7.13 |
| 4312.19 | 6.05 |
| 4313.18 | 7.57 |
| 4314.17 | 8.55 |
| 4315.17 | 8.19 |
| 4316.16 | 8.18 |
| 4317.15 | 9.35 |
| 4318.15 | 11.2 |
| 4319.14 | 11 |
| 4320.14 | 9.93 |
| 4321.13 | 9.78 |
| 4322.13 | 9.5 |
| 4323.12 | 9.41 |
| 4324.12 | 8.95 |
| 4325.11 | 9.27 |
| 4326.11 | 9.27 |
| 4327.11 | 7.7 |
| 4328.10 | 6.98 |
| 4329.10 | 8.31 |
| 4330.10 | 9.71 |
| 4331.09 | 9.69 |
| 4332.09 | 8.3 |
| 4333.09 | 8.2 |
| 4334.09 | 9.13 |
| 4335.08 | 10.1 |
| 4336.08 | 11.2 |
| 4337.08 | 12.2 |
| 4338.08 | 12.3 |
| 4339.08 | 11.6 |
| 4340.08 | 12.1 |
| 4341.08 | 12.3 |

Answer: 2.0 angstroms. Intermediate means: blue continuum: 8.53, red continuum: 9.08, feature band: 8.28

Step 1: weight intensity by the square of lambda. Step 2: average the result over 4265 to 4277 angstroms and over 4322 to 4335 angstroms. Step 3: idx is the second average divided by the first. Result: 1.13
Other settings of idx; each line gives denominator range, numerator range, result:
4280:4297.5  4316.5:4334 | 1.08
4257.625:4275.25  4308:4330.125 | 1.09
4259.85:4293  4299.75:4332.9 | 1.06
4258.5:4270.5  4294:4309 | 1.02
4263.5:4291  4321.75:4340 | 1.19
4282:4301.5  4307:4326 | 1.10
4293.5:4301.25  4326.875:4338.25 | 1.21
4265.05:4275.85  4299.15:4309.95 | 1.05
